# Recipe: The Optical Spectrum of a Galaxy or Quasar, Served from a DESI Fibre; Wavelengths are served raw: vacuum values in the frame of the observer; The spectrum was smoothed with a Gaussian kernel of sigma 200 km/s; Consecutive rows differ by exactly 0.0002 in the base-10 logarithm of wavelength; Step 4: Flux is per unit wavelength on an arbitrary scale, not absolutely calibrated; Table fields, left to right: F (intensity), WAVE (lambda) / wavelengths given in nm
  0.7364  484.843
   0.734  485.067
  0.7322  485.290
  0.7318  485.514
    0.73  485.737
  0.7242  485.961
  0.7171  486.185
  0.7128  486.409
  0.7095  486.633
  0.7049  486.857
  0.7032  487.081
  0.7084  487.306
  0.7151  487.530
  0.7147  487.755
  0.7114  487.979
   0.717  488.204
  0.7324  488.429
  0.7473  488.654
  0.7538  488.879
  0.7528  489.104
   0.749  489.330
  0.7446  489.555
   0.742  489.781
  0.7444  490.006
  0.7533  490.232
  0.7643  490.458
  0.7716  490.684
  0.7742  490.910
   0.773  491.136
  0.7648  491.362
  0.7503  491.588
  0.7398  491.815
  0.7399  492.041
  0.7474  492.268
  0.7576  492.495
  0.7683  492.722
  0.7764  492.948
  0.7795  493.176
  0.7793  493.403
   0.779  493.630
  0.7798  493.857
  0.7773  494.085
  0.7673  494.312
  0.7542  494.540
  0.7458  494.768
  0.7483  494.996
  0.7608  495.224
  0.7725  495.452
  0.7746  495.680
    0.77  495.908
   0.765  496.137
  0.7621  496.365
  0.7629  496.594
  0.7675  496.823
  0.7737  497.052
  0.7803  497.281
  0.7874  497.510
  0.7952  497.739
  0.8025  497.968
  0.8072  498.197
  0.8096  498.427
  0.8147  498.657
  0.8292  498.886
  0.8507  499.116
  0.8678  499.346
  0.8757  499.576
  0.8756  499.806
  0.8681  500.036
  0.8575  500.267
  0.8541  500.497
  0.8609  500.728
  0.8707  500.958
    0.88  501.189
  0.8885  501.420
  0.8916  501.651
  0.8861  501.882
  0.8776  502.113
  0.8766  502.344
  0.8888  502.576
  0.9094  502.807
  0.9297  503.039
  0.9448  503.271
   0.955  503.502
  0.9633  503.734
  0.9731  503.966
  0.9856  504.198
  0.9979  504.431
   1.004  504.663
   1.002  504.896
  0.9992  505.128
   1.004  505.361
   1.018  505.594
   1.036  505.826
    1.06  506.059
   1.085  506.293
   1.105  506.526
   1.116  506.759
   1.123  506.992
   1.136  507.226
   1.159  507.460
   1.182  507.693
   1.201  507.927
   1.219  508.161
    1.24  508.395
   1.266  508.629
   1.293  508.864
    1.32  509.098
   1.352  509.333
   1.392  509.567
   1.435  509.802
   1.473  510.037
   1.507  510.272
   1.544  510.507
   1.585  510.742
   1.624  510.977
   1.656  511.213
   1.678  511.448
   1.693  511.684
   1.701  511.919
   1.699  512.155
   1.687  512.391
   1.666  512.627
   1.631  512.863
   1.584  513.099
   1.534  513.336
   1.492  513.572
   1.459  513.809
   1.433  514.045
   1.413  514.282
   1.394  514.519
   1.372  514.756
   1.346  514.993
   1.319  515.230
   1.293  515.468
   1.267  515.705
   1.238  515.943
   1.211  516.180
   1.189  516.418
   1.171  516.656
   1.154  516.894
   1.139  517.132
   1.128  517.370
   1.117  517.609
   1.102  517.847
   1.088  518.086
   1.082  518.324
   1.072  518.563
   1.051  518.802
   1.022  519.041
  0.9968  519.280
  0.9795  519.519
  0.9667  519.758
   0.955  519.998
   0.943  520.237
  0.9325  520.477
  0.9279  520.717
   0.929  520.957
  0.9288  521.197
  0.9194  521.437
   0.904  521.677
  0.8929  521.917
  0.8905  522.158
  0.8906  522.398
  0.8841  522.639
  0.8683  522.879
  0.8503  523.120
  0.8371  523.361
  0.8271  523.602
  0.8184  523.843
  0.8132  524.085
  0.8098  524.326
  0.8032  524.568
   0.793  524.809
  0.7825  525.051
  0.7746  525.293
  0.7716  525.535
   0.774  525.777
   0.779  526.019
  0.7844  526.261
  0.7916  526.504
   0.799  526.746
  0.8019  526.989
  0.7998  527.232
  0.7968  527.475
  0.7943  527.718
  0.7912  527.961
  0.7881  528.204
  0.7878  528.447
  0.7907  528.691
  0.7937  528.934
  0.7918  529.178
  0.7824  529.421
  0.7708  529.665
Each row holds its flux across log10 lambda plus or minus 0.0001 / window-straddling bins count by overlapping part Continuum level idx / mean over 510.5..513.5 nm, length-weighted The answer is 1.64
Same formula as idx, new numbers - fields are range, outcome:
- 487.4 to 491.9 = 0.746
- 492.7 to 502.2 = 0.81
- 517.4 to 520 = 1.05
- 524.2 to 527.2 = 0.789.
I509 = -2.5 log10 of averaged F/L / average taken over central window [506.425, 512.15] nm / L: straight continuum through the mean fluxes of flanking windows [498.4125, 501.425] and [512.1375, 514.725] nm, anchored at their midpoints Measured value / -0.040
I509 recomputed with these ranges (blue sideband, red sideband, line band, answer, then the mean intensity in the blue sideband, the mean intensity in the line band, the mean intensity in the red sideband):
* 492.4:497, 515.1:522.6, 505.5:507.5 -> -0.20 mag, 0.768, 1.09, 1.05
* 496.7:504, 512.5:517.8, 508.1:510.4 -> -0.18 mag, 0.862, 1.35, 1.34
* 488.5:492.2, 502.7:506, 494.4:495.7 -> 0.10 mag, 0.754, 0.758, 0.982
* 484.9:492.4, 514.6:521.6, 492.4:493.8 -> 0.02 mag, 0.737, 0.774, 1.1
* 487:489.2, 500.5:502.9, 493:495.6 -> 0.04 mag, 0.726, 0.768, 0.881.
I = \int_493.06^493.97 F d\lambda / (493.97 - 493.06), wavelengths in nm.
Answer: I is 0.779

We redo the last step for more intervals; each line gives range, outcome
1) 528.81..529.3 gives 0.794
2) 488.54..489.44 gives 0.75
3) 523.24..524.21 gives 0.824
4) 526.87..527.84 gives 0.798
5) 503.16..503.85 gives 0.956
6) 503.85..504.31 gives 0.98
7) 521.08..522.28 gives 0.907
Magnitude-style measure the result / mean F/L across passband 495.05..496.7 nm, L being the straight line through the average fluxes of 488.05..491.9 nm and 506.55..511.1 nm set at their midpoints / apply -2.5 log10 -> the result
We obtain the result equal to 0.21 mag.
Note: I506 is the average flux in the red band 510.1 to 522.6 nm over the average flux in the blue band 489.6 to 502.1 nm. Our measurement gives 1.6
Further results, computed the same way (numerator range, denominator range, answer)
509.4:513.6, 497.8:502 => 1.86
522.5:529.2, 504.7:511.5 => 0.64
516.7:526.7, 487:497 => 1.22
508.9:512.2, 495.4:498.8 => 1.96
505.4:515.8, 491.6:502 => 1.72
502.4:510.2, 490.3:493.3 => 1.46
